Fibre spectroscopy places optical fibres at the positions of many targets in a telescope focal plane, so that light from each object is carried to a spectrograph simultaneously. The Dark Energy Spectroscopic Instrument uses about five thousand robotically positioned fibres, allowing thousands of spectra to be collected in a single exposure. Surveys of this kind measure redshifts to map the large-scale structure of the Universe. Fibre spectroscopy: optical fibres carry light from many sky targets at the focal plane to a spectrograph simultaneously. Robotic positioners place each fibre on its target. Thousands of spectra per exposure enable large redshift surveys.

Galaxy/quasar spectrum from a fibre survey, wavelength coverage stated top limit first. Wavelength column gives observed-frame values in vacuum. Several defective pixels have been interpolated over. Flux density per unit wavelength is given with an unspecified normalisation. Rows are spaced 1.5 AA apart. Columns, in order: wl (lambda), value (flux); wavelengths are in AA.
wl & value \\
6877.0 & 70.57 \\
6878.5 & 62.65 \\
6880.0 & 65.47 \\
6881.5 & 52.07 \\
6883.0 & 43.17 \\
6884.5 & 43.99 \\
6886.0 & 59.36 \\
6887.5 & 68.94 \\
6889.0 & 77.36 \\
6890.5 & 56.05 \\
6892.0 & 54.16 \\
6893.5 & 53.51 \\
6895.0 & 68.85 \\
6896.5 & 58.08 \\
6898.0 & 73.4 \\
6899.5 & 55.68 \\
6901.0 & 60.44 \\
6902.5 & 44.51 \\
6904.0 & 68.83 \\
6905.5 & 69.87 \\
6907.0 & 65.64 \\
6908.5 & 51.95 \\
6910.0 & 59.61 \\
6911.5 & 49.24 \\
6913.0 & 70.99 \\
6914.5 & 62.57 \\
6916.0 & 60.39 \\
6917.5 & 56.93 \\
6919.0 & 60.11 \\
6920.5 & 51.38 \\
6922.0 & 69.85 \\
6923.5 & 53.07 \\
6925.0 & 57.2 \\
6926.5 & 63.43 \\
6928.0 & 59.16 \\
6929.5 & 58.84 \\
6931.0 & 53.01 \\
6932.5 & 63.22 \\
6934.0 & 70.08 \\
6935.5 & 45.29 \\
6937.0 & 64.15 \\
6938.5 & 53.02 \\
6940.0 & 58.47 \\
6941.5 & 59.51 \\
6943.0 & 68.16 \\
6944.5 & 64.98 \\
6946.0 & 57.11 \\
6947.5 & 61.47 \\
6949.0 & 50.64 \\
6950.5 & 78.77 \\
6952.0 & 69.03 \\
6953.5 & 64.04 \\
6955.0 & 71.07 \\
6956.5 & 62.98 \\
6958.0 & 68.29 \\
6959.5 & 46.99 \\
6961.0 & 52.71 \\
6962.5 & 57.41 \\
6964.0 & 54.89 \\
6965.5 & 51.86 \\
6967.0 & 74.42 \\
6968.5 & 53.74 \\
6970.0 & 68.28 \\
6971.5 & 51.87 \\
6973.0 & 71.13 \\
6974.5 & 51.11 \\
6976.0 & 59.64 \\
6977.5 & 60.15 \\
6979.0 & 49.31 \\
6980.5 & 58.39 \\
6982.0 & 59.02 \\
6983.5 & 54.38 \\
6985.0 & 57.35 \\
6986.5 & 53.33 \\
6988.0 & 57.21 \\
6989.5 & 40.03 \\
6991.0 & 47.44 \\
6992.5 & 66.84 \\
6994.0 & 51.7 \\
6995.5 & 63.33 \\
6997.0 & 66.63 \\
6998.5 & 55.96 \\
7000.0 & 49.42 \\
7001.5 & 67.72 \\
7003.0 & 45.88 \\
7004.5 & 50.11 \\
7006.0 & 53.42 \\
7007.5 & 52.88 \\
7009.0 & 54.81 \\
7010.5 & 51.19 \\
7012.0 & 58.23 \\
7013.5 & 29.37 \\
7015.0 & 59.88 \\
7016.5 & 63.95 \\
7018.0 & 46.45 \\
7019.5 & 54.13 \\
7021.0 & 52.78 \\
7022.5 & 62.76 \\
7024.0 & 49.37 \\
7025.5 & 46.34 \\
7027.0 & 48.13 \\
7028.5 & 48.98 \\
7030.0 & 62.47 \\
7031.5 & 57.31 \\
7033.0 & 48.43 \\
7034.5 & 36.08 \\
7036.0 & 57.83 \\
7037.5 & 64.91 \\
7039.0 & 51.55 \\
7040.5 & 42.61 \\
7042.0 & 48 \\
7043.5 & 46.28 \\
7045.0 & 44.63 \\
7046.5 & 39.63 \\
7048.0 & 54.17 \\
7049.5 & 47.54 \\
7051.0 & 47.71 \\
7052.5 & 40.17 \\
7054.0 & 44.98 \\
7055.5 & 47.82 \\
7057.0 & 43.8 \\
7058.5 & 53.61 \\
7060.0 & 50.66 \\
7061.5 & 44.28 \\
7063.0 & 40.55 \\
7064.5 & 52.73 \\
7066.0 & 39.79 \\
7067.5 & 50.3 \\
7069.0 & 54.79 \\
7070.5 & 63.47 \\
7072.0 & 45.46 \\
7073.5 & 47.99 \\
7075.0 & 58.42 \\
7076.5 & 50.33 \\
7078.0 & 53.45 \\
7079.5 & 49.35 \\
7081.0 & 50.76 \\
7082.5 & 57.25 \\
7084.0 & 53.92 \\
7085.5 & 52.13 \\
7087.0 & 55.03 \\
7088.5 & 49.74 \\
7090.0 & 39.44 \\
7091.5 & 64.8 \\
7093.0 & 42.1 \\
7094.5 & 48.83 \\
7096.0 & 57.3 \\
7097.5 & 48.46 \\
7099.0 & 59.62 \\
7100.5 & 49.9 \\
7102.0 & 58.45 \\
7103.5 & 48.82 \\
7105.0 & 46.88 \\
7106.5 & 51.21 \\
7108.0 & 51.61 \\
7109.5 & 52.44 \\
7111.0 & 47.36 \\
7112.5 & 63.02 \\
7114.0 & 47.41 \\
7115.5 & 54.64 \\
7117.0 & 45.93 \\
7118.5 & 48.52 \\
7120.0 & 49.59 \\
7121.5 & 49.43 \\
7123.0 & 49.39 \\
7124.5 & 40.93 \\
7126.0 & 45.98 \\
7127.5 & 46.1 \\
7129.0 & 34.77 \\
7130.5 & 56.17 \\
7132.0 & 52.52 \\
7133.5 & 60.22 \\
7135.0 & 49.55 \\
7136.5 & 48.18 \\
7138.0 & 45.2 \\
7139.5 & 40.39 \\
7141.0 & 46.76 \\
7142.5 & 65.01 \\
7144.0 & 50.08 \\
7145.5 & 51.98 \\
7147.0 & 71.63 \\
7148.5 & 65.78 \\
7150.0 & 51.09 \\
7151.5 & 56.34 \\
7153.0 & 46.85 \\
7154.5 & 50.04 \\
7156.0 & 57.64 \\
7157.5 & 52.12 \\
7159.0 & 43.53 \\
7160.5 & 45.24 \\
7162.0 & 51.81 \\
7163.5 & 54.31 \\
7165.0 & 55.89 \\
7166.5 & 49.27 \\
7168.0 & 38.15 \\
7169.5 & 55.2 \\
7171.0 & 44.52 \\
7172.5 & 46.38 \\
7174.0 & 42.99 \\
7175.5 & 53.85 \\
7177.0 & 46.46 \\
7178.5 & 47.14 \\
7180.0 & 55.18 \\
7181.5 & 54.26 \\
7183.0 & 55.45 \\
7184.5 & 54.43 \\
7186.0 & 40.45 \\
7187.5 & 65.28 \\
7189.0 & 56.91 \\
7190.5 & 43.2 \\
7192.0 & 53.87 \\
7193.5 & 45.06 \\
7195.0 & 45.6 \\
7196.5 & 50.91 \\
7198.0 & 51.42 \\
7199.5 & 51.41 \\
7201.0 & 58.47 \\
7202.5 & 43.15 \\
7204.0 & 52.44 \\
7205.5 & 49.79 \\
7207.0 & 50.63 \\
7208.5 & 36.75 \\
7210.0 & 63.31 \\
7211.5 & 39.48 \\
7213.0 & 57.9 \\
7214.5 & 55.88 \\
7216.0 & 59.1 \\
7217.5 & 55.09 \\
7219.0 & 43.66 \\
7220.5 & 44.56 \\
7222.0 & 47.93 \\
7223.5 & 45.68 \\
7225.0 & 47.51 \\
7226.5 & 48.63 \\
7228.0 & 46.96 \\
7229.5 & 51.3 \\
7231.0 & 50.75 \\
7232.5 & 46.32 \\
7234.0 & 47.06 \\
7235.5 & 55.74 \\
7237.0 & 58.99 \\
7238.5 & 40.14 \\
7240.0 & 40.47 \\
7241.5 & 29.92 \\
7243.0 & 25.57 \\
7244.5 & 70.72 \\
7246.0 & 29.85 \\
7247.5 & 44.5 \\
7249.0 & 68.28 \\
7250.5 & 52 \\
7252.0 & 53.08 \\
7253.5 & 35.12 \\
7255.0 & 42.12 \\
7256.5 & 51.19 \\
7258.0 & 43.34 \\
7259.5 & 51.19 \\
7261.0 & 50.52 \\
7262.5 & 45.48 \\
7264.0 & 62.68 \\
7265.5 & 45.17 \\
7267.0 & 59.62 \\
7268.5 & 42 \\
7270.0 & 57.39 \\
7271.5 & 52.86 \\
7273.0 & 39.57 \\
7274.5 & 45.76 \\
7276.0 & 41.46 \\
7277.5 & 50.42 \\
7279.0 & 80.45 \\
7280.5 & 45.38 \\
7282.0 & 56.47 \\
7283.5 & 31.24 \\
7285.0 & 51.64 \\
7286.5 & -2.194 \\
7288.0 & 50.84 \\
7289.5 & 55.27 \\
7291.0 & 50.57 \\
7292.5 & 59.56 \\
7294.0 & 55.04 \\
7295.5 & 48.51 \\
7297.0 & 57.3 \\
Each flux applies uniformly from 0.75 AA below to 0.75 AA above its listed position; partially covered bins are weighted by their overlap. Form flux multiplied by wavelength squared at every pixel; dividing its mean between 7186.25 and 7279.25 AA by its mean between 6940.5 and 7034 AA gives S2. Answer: 0.93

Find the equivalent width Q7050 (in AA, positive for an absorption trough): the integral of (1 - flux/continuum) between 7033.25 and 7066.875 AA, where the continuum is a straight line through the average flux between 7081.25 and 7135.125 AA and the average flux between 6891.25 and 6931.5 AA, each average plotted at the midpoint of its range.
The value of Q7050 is 3.9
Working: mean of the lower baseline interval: 59.7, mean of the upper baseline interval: 50.8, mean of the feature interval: 47.3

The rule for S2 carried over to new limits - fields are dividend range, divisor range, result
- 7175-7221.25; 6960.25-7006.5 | 0.96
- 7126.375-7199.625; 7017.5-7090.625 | 1.05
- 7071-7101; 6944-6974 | 0.87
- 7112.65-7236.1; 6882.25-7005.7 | 0.91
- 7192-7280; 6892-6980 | 0.89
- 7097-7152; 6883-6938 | 0.91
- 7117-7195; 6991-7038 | 0.97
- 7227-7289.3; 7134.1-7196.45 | 0.95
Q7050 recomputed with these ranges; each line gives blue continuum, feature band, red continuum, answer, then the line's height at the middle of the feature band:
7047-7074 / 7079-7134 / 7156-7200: -2.02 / 49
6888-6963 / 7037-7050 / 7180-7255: 1.75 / 56.1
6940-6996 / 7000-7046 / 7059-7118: 3.12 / 55.5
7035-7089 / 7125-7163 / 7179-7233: -0.85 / 50.2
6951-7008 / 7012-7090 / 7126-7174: 6.59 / 54.9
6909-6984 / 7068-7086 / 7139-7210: 0.58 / 54.8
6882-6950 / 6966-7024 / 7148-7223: 1.15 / 56.9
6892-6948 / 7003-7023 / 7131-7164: 1.49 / 56.9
